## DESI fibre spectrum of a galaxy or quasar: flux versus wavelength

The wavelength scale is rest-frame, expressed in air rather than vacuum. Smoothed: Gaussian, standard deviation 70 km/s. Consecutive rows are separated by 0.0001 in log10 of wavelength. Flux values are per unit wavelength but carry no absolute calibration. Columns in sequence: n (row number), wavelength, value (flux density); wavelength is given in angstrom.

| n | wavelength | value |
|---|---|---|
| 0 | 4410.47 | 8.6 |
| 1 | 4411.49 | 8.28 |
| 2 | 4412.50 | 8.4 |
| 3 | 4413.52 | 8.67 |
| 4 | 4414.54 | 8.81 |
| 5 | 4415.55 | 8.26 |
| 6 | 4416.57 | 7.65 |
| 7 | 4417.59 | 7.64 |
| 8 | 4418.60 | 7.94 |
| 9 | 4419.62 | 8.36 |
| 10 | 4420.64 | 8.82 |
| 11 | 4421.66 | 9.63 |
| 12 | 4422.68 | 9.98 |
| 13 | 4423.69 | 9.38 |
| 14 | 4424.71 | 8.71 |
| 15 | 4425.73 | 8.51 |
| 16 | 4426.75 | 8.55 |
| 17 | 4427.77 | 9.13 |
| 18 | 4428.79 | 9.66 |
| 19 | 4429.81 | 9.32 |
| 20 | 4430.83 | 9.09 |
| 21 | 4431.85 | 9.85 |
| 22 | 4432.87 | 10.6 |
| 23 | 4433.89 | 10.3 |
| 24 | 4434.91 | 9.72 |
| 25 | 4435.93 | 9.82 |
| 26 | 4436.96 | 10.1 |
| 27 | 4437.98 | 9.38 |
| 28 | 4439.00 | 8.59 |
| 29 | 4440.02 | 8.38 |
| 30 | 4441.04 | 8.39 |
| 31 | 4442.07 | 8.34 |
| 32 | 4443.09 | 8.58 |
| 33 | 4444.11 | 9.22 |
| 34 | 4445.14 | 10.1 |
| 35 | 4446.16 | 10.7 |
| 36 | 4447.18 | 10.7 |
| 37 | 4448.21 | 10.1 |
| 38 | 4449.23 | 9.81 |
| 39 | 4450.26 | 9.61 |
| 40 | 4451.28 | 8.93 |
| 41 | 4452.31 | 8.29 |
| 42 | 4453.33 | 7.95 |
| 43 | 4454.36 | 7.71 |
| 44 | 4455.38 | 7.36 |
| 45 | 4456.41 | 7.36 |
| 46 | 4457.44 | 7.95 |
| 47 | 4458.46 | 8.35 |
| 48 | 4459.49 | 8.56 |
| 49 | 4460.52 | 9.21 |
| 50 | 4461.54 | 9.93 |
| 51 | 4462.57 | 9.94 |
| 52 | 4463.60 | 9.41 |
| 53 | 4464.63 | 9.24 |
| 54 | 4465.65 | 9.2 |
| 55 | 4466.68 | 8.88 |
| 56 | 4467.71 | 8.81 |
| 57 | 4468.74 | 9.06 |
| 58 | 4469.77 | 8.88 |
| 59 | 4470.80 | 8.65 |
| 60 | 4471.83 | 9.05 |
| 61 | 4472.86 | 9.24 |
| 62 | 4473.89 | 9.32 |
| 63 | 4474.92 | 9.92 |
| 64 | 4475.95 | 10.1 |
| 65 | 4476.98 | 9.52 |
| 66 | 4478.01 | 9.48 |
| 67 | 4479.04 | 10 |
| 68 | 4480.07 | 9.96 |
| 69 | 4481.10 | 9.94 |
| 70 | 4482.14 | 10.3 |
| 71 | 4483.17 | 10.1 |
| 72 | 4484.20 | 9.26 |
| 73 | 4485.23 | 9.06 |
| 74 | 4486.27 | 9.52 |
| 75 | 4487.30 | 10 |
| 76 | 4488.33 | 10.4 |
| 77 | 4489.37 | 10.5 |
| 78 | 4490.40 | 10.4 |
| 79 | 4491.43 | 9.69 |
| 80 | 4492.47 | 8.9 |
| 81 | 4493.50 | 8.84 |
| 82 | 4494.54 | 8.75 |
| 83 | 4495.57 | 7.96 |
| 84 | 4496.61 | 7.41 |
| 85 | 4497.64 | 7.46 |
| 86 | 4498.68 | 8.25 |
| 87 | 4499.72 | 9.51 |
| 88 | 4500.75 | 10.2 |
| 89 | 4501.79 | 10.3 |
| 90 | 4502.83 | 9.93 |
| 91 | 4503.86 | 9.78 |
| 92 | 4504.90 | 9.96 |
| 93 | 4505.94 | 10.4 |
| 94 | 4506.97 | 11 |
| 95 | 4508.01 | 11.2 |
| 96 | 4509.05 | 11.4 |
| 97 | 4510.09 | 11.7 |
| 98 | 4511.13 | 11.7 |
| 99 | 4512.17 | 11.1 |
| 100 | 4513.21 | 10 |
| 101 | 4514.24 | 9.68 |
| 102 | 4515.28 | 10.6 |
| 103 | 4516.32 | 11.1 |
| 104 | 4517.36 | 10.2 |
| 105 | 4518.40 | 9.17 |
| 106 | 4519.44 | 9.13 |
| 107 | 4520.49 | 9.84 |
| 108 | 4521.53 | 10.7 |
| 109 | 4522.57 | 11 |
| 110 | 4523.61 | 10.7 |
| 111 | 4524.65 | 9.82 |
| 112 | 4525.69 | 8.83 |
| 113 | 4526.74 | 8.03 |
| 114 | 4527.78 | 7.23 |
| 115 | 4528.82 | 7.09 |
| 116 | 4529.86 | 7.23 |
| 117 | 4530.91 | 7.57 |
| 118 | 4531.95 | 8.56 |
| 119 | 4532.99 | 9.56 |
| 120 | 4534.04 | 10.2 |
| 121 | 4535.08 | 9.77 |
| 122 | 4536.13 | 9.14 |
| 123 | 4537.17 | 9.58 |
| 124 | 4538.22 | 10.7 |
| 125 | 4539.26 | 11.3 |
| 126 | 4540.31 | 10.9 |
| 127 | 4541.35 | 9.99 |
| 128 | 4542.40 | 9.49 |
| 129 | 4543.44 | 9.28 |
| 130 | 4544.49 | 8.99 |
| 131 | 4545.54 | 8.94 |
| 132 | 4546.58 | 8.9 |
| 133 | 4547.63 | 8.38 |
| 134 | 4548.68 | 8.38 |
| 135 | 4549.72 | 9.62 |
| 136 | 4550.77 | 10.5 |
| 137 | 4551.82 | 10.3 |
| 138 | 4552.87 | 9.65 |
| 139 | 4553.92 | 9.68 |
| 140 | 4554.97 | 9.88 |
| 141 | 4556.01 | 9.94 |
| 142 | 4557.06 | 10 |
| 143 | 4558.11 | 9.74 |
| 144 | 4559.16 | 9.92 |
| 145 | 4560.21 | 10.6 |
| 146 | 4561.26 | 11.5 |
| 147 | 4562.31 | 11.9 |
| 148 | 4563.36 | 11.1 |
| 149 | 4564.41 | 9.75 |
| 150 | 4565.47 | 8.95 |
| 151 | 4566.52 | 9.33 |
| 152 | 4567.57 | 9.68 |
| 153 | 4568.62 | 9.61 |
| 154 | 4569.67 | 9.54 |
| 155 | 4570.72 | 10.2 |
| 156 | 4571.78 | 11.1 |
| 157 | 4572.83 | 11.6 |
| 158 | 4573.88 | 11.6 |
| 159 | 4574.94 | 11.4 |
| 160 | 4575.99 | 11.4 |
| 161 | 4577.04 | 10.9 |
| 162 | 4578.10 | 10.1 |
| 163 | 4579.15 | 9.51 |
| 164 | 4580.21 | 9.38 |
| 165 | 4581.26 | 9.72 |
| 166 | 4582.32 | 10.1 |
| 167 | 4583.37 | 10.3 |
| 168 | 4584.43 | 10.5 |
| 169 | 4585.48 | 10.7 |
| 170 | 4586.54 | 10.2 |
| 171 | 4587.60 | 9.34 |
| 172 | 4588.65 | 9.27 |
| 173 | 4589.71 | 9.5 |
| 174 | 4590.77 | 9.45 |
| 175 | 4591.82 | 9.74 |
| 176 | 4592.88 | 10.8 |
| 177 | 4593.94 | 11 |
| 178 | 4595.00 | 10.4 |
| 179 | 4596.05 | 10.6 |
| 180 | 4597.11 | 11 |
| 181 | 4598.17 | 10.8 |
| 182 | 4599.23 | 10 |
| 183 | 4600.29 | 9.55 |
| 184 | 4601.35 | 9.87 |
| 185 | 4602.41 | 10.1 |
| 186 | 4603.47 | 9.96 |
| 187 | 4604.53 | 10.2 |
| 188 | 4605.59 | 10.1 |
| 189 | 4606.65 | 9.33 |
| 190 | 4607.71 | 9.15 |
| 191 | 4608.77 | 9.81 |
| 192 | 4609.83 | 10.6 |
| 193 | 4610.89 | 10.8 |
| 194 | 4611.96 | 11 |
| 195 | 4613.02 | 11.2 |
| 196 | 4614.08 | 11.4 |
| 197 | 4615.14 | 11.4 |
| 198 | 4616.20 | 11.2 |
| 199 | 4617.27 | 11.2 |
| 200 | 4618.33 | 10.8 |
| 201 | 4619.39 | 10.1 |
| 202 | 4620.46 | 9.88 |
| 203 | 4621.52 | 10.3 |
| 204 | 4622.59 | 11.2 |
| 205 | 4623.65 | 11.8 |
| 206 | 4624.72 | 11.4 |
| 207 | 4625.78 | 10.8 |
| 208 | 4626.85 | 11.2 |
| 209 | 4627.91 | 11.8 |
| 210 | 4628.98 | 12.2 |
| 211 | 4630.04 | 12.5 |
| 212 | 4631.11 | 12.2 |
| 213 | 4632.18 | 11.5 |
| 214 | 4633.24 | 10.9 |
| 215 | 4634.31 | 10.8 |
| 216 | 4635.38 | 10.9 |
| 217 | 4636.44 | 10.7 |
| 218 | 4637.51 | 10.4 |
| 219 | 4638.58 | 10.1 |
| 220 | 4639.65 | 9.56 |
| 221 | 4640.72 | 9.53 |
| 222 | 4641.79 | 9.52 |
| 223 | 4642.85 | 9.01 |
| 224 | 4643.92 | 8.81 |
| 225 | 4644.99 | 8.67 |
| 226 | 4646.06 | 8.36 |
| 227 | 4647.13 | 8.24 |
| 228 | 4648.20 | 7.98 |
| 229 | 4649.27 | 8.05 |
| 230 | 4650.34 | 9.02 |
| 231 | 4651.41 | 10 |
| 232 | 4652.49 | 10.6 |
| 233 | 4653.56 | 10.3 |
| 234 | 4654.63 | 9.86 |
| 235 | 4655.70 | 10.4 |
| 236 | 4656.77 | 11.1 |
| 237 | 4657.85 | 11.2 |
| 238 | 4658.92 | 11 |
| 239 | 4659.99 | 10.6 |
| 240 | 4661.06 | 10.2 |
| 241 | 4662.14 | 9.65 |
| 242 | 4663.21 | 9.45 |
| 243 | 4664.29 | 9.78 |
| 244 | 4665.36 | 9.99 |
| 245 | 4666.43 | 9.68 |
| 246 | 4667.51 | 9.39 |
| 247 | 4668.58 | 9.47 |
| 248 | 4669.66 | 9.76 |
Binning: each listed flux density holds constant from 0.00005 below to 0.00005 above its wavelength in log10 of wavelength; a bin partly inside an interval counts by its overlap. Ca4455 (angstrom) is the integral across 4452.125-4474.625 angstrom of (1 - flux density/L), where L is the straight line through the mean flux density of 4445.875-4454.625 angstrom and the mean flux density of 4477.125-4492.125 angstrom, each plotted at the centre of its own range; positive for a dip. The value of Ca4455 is 1.8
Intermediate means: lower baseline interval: 9.32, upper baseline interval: 9.88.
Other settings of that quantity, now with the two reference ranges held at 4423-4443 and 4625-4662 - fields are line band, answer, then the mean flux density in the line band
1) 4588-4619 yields -0.9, 10.4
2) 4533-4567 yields -0.3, 9.88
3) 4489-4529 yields -0.6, 9.75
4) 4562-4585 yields -1.0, 10.3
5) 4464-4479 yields 0.3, 9.27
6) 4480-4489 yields -0.3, 9.84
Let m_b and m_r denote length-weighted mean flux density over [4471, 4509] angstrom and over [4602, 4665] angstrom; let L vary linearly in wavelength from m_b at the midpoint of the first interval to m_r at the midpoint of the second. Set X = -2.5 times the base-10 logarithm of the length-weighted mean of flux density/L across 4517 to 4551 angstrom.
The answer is 0.06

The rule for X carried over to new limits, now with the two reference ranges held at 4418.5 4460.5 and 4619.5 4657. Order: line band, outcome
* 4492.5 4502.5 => 0.078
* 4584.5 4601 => -0.018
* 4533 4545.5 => -0.023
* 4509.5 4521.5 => -0.095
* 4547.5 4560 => 0.003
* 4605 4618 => -0.052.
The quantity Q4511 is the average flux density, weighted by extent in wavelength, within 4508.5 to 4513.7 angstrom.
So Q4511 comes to 11.2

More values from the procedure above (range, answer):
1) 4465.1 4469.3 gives 9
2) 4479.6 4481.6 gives 9.96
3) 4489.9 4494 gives 9.46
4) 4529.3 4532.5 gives 7.8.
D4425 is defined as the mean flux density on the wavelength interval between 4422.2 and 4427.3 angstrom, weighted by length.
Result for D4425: 9.03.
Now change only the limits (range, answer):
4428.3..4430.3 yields 9.49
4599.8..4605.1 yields 9.94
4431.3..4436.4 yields 10.1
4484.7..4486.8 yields 9.29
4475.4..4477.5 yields 9.82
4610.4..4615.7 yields 11.2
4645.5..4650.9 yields 8.34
